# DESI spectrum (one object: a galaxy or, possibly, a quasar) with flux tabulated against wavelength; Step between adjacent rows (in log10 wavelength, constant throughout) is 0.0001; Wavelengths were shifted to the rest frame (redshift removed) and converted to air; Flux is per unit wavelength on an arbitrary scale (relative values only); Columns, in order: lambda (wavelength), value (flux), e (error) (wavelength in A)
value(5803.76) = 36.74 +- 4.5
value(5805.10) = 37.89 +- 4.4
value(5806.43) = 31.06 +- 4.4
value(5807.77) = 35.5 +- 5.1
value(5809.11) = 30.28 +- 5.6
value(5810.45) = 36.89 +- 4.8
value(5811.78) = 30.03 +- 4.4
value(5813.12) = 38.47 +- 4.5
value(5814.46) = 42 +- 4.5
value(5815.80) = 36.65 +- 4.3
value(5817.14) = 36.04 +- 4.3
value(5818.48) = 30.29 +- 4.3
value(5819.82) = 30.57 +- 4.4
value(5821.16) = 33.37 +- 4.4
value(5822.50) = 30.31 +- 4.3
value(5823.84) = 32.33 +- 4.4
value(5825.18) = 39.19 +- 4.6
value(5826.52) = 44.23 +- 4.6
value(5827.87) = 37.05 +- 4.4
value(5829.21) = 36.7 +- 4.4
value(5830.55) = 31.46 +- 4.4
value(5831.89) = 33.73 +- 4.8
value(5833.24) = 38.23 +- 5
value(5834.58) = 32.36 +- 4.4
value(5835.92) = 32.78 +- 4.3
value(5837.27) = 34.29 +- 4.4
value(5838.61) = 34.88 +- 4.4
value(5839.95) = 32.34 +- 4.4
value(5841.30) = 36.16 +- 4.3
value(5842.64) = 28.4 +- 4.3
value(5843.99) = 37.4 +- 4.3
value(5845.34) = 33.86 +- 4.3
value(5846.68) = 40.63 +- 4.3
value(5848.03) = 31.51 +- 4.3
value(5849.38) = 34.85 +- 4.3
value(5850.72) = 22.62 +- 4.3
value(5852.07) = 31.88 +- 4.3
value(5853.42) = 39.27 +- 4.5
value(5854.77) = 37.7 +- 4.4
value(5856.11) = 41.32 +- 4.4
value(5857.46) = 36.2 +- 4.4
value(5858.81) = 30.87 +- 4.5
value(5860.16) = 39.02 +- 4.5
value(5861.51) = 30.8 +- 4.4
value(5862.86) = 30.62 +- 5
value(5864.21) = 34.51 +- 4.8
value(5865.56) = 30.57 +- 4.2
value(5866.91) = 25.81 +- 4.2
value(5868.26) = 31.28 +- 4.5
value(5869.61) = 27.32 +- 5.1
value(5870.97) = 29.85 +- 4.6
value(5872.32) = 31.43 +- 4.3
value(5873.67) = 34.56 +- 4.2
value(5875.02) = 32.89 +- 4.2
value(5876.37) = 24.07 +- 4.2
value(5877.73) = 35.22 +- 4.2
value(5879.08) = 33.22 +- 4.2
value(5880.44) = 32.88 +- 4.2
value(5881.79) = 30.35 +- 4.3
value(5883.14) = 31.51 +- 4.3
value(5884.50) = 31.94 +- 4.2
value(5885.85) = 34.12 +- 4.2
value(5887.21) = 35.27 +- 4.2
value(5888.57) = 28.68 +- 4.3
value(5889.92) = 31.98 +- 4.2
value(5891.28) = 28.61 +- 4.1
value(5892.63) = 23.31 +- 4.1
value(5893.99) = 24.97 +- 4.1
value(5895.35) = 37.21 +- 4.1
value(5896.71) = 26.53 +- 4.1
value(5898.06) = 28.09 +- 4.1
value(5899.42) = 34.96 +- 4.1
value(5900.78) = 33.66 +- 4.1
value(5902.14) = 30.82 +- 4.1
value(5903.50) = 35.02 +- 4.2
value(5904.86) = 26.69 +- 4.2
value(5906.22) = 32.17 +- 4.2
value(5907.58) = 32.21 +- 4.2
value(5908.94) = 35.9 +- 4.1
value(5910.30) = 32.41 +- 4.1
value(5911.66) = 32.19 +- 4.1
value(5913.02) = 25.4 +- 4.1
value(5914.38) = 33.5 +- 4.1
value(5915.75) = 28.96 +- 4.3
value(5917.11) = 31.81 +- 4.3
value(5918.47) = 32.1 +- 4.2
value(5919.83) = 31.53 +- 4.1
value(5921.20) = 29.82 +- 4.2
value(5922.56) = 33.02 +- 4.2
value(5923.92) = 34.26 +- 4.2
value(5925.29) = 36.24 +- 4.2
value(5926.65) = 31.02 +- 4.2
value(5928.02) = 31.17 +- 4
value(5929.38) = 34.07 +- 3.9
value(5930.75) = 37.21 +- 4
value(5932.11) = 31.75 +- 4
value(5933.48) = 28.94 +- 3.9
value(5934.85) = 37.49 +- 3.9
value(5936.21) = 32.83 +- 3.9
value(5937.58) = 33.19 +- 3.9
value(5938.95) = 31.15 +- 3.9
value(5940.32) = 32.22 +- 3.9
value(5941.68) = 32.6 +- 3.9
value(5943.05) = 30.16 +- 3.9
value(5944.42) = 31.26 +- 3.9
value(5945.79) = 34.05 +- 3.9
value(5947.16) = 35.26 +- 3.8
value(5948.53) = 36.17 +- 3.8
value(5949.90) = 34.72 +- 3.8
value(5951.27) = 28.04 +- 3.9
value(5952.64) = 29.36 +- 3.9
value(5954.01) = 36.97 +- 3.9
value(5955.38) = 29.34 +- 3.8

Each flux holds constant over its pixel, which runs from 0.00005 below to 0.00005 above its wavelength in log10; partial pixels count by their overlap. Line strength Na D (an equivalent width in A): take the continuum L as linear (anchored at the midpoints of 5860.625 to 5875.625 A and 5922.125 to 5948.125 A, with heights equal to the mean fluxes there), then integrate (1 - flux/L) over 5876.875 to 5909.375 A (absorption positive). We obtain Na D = 0.4 A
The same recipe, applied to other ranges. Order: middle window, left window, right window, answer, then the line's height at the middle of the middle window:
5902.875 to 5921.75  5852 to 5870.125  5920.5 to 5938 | 1.03 A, 33.2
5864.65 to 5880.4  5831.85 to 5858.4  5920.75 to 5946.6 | 1.51 A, 34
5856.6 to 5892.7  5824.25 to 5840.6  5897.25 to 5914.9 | 1.96 A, 33.4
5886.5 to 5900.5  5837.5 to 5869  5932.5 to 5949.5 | 1.35 A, 33.3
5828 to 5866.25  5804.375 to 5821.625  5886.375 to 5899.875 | -1.84 A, 32.6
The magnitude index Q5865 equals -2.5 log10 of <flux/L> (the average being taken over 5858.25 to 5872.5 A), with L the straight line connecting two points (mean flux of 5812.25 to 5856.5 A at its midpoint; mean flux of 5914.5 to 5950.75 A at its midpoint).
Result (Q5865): 0.10 mag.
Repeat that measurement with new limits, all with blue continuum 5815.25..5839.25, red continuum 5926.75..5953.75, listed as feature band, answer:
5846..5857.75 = -0.026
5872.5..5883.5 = 0.065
